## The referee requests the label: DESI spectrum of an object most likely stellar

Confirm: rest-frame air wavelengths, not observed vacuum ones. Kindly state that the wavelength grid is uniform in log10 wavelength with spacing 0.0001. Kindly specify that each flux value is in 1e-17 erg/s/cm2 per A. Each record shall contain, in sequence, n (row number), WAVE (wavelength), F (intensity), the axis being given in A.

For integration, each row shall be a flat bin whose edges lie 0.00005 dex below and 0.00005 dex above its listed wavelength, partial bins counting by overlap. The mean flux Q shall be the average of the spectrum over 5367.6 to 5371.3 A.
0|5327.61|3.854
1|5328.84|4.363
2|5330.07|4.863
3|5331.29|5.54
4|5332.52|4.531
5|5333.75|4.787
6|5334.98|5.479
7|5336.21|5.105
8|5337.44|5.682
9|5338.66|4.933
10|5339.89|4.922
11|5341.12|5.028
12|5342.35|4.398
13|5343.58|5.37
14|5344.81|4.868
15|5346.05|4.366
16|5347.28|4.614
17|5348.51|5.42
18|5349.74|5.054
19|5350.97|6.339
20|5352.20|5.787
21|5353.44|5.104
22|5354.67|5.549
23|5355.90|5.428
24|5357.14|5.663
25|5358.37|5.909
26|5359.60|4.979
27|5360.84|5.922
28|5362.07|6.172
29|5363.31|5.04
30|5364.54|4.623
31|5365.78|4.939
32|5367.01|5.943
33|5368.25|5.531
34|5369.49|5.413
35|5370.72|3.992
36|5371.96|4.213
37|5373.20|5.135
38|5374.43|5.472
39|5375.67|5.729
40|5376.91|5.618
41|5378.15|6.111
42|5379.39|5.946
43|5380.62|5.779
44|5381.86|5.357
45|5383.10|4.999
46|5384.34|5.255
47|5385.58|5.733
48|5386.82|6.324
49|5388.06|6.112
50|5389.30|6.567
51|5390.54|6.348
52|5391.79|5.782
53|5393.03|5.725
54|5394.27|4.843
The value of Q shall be 4.99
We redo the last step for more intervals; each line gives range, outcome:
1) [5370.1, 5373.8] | 4.45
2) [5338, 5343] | 4.84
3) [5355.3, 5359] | 5.67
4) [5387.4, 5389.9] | 6.34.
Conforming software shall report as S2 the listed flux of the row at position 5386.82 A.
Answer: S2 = 6.324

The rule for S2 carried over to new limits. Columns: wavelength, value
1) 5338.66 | 4.933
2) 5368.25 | 5.531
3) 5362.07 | 6.172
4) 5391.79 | 5.782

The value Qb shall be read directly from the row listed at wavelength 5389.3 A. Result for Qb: 6.567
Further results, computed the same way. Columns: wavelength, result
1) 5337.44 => 5.682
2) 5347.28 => 4.614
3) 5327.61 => 3.854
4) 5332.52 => 4.531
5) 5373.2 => 5.135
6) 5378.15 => 6.111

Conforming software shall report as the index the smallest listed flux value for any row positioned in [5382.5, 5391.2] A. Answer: 4.999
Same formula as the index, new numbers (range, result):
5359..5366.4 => 4.623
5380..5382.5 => 5.357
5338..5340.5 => 4.922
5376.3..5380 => 5.618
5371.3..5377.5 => 4.213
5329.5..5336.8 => 4.531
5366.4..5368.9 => 5.531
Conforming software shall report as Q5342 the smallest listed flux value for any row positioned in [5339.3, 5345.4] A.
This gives 4.398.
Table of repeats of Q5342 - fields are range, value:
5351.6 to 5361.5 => 4.979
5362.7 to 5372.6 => 3.992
